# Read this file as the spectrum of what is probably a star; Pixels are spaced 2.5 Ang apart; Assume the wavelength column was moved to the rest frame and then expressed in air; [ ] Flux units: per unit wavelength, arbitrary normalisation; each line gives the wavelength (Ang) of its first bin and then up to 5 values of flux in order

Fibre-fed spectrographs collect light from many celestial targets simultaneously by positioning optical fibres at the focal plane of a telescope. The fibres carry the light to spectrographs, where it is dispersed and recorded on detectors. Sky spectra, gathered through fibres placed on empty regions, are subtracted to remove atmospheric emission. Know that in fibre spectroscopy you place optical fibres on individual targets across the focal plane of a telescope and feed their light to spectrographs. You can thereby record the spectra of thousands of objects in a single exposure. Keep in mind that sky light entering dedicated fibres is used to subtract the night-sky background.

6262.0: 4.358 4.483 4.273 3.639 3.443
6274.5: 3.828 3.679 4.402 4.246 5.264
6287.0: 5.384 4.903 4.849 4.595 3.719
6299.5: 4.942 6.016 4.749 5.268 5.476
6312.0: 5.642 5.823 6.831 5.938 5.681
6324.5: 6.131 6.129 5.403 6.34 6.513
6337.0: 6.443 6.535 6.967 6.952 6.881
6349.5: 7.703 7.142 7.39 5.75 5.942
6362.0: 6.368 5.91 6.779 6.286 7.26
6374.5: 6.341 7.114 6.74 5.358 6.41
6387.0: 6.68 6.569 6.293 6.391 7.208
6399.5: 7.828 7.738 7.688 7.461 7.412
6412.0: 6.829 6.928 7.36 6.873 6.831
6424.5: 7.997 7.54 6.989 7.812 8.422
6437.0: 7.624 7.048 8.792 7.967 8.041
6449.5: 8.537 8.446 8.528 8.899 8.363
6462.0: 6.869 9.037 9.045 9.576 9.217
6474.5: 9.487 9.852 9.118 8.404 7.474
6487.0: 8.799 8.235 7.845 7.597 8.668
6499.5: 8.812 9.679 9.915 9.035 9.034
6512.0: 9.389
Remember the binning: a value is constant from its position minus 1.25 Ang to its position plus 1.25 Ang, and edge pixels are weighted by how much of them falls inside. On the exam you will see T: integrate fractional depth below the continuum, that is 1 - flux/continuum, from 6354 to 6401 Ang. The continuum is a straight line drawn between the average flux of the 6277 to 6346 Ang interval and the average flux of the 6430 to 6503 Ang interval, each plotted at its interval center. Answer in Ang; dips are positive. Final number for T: 1.7 Ang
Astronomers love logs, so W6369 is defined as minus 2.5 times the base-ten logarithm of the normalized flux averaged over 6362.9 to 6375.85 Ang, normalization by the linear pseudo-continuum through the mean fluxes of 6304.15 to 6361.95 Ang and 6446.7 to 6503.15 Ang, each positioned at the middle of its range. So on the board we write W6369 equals 0.06 mag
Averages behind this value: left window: 6.27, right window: 8.64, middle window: 6.52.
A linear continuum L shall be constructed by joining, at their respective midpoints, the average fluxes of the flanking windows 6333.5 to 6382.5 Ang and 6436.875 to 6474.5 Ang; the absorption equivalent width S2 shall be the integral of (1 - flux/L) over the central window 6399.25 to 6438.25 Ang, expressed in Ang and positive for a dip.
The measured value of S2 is 1.6 Ang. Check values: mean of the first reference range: 6.64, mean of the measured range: 7.45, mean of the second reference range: 8.46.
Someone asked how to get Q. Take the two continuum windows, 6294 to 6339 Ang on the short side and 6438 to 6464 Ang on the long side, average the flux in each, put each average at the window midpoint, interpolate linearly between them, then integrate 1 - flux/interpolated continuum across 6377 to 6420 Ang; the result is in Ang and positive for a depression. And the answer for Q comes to 1.6 Ang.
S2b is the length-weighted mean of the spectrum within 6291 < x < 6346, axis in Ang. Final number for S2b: 5.78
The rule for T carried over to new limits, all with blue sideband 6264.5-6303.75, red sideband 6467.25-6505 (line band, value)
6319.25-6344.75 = -3.4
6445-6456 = -0.4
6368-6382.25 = -0.4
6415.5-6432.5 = 0.4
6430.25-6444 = -0.2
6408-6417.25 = 0.2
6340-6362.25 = -3.3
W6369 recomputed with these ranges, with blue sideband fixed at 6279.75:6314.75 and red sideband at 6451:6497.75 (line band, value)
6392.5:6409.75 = -0.03 mag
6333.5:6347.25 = -0.14 mag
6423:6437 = 0.00 mag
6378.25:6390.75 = 0.07 mag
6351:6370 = -0.03 mag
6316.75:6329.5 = -0.09 mag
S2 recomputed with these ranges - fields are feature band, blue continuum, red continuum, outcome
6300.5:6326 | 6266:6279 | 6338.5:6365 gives -2.20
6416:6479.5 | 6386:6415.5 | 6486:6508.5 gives -2.59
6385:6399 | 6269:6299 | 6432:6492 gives 0.38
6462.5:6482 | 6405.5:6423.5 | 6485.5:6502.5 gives -2.63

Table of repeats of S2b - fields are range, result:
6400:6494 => 8.08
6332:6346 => 6.66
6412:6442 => 7.44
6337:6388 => 6.62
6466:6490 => 8.94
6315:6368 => 6.45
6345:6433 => 6.91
